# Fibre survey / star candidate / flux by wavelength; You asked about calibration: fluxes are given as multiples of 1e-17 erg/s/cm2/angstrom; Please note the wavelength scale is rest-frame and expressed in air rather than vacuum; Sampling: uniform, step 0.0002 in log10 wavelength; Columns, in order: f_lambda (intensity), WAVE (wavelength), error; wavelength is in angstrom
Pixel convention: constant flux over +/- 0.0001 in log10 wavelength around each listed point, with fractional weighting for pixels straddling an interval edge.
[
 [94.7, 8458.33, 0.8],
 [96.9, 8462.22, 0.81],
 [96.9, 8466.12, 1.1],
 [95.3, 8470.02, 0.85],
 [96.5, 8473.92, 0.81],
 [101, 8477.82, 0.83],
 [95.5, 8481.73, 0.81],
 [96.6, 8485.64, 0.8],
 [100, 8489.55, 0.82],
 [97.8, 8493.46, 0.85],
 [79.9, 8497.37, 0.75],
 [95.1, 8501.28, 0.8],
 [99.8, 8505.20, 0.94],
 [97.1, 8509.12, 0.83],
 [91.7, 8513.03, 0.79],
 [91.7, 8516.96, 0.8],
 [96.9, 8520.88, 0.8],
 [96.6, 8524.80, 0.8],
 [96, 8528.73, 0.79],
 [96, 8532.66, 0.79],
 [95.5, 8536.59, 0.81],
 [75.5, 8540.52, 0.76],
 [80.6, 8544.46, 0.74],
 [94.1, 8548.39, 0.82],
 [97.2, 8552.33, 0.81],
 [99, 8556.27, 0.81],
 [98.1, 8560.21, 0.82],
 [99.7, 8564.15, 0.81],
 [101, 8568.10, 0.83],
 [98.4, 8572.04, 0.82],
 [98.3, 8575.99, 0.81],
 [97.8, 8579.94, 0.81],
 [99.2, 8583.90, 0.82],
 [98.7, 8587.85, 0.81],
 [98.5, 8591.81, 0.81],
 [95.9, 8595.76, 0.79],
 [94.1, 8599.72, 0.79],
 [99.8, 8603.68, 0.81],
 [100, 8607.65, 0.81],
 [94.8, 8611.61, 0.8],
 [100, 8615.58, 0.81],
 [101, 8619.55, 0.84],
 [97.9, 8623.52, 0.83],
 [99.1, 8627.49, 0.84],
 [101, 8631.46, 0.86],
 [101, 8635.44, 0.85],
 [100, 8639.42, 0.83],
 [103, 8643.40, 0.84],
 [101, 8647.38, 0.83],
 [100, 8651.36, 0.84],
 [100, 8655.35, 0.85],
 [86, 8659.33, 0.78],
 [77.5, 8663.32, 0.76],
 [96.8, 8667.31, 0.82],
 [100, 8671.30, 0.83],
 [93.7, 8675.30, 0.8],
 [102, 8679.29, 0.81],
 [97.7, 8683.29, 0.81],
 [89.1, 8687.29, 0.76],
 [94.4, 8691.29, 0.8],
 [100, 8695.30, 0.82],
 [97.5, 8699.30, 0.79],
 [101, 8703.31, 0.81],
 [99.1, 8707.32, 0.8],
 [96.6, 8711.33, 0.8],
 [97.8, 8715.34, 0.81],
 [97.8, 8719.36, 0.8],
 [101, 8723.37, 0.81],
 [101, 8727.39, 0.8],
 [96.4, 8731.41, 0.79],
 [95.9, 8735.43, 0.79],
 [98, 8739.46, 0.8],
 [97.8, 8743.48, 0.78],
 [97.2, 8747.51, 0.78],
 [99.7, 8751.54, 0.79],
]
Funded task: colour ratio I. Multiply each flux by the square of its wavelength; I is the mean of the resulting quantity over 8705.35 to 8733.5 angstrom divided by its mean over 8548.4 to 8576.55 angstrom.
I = 1.04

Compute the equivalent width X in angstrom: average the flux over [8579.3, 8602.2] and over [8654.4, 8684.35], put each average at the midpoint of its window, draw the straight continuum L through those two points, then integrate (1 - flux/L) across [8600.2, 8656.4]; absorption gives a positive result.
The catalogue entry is -2.4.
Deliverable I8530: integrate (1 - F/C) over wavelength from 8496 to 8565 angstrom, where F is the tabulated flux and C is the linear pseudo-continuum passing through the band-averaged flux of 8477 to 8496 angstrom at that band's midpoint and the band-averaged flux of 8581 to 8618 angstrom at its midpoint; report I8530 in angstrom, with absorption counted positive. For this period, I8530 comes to 3.0 angstrom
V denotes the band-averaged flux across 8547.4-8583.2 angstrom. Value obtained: 98.3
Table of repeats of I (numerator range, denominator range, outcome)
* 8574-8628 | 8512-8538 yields 1.05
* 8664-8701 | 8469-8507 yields 1.05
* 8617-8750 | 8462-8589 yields 1.06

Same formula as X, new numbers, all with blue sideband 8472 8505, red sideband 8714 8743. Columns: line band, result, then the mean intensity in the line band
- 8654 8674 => 1.2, 91.9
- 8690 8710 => -0.1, 98.5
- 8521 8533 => 0.0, 96.3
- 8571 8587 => -0.3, 98.4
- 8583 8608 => -0.3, 97.9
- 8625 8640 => -0.5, 100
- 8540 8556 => 1.2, 89.2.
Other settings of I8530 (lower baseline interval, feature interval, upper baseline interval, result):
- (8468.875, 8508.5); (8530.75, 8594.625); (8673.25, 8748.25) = 0.6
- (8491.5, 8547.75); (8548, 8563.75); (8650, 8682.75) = -0.8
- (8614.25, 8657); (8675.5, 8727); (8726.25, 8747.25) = 0.4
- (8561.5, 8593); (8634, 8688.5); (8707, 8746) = 1.2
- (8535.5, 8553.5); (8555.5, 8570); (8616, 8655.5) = -1.5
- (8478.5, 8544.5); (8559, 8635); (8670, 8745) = -2.6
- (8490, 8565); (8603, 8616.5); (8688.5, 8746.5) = -0.4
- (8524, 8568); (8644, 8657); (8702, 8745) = -0.6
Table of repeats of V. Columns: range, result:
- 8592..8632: 98.3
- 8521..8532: 96.4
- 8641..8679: 95.7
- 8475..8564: 94.3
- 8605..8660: 99.2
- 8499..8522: 95.1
